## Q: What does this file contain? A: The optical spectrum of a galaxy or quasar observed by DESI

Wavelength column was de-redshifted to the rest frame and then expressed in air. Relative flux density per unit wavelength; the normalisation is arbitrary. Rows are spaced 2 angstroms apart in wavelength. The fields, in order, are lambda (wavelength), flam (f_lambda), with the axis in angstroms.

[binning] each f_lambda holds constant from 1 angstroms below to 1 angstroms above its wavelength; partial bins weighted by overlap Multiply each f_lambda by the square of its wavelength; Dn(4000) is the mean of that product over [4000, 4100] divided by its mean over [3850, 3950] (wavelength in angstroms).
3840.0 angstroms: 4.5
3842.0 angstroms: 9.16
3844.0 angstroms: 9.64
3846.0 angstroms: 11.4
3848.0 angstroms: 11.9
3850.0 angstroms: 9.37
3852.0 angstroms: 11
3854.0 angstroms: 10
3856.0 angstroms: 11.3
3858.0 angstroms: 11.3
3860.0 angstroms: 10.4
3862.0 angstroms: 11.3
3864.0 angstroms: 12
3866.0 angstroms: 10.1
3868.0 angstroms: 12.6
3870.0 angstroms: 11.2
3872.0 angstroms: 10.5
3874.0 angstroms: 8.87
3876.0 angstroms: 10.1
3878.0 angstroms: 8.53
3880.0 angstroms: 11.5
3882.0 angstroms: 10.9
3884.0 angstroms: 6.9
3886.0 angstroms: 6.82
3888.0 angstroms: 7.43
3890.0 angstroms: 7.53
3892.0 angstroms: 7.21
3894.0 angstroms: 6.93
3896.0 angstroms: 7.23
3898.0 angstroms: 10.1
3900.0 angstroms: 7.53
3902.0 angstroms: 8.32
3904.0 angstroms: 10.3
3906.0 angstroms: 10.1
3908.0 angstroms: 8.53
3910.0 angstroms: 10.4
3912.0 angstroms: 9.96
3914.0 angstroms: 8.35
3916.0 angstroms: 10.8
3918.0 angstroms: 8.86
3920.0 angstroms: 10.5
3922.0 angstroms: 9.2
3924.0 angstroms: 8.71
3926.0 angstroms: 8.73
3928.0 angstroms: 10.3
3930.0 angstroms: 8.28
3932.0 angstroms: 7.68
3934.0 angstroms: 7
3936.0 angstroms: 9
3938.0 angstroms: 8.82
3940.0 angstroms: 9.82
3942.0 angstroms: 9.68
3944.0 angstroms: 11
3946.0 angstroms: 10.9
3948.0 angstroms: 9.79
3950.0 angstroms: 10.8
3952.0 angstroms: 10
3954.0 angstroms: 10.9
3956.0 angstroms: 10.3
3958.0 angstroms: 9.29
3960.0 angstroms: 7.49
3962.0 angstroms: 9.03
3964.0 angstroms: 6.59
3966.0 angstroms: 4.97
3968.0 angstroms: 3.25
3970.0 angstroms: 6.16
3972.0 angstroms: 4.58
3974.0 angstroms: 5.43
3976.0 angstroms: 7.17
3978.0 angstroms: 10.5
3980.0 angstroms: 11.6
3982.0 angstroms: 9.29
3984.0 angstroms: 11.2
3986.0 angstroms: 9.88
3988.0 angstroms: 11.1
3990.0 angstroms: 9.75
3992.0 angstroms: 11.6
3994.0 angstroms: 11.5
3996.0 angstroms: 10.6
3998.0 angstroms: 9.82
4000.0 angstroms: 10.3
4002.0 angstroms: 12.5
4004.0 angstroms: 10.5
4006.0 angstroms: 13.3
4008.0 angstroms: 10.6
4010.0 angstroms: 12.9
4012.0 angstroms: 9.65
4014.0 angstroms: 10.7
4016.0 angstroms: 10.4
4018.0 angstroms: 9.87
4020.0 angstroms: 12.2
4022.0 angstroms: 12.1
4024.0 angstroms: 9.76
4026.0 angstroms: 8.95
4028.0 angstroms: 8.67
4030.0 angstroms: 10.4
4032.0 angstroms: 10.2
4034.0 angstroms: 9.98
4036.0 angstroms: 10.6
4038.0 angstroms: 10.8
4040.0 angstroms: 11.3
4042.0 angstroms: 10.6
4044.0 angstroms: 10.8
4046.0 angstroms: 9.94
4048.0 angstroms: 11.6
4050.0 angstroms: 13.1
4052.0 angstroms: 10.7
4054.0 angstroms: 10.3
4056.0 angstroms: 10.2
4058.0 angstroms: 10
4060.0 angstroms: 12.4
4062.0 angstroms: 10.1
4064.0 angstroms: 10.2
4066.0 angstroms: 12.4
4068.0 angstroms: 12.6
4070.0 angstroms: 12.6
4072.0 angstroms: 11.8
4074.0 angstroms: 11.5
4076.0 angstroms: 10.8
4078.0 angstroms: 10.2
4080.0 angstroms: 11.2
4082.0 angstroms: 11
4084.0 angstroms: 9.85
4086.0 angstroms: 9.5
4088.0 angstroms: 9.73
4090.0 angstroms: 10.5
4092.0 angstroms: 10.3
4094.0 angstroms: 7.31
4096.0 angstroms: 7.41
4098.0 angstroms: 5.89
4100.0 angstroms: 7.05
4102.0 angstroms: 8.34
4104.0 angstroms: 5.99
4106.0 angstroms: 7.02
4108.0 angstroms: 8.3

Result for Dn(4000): 1.20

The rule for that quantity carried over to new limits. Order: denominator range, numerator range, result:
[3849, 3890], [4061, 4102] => 1.11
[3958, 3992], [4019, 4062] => 1.35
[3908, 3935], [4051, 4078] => 1.32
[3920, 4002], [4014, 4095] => 1.23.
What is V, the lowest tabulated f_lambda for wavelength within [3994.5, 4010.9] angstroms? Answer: 9.82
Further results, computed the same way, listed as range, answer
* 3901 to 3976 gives 3.25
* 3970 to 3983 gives 4.58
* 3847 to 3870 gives 9.37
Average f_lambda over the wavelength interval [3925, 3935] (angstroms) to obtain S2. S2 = 8.4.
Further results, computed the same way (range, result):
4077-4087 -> 10.3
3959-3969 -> 6.27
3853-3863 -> 10.9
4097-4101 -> 6.47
